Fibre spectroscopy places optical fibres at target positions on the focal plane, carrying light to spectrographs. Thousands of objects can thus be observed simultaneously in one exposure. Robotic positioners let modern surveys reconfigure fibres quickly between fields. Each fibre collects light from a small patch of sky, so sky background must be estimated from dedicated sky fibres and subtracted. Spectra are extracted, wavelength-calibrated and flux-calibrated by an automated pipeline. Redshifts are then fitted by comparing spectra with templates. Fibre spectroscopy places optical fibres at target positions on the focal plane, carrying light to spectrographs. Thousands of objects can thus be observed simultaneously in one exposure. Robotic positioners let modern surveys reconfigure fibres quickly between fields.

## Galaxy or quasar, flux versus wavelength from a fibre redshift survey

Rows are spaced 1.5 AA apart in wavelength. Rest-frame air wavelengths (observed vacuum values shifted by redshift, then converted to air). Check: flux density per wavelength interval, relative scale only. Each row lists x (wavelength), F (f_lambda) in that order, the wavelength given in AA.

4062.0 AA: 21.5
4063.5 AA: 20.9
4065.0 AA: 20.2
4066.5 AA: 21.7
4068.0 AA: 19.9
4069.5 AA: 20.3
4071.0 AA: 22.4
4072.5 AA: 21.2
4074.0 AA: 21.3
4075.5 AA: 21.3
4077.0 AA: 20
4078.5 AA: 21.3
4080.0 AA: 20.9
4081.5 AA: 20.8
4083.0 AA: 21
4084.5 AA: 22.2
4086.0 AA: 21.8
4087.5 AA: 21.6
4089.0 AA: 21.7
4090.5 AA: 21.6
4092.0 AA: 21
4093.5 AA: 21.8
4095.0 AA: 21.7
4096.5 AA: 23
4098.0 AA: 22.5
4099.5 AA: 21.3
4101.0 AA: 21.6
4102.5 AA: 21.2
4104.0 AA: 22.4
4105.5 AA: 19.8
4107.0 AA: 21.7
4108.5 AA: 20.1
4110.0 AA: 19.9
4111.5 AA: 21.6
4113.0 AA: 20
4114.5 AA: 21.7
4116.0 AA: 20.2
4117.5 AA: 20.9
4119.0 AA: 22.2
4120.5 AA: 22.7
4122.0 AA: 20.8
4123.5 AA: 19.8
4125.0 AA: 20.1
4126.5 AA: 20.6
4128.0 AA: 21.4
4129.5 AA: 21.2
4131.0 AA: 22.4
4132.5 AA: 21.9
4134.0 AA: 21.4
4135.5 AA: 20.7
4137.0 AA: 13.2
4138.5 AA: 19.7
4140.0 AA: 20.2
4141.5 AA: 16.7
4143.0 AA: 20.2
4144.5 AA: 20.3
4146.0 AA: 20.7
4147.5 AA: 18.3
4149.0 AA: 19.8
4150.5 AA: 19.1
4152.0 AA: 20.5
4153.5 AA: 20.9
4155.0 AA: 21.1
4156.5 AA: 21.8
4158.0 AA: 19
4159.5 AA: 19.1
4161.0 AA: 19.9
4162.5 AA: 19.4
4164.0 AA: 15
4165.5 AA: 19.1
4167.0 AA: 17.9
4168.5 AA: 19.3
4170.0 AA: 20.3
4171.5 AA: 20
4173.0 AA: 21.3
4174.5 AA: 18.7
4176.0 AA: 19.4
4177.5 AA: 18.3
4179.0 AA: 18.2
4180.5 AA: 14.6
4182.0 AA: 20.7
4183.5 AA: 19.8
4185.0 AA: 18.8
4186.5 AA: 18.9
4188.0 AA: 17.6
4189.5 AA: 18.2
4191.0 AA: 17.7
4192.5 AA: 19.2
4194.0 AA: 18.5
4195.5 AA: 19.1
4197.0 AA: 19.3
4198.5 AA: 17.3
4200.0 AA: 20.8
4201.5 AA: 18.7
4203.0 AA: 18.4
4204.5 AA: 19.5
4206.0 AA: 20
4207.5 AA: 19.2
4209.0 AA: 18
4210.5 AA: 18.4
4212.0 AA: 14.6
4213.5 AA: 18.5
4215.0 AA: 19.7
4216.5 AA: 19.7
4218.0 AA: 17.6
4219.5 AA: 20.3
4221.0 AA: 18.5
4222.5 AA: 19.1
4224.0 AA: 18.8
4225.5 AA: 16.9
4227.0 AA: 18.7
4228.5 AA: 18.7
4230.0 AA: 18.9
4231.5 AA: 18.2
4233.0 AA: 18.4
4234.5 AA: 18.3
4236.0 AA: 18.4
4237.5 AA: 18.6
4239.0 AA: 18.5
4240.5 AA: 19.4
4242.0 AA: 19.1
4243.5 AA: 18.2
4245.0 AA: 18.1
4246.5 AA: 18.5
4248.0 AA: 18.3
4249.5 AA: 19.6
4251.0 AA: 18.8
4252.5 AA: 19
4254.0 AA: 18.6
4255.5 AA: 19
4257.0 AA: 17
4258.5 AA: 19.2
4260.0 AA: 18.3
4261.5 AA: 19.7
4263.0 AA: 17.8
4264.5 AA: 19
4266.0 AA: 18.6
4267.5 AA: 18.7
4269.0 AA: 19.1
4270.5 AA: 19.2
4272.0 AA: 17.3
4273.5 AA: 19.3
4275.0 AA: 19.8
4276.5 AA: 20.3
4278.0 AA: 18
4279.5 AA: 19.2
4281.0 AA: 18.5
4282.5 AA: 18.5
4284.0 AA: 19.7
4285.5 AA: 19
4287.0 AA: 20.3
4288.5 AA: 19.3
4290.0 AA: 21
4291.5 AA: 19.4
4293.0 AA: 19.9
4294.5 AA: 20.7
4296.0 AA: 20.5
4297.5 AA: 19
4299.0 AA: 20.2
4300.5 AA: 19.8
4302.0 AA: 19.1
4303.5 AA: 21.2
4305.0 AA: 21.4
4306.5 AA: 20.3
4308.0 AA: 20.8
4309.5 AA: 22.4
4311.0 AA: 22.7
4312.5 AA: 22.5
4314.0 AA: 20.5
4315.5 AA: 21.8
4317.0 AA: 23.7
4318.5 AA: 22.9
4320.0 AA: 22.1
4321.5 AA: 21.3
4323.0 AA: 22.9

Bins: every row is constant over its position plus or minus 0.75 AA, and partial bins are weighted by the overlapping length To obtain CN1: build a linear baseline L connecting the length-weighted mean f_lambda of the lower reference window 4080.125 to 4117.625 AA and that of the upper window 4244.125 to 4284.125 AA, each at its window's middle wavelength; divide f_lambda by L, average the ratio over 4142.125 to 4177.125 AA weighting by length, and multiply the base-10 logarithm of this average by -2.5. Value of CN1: 0.04 mag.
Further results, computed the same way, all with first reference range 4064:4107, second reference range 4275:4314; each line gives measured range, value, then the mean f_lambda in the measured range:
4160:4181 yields 0.12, 18.7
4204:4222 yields 0.11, 18.7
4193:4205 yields 0.10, 18.9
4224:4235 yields 0.12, 18.3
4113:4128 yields 0.01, 21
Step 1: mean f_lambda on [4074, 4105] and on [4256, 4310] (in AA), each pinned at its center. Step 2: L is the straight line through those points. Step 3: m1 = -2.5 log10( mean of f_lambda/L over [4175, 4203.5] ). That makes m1 0.10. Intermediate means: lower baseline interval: 21.5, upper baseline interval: 19.5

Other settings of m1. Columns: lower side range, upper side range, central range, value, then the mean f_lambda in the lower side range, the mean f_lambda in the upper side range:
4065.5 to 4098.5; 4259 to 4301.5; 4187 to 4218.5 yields 0.09 mag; 21.4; 19.3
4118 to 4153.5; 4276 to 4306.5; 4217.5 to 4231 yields 0.07 mag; 20.2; 19.8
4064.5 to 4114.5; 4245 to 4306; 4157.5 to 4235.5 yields 0.08 mag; 21.2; 19.2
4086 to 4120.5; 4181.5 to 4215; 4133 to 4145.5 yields 0.07 mag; 21.4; 18.7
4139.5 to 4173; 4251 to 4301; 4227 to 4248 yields 0.04 mag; 19.5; 19.2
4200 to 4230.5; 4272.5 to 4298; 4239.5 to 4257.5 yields 0.02 mag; 18.7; 19.5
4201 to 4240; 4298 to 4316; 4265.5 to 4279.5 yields 0.06 mag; 18.6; 21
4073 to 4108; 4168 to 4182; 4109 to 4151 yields 0.00 mag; 21.4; 19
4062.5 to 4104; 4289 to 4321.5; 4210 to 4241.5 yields 0.15 mag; 21.4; 21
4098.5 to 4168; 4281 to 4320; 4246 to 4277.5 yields 0.10 mag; 20.2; 20.7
